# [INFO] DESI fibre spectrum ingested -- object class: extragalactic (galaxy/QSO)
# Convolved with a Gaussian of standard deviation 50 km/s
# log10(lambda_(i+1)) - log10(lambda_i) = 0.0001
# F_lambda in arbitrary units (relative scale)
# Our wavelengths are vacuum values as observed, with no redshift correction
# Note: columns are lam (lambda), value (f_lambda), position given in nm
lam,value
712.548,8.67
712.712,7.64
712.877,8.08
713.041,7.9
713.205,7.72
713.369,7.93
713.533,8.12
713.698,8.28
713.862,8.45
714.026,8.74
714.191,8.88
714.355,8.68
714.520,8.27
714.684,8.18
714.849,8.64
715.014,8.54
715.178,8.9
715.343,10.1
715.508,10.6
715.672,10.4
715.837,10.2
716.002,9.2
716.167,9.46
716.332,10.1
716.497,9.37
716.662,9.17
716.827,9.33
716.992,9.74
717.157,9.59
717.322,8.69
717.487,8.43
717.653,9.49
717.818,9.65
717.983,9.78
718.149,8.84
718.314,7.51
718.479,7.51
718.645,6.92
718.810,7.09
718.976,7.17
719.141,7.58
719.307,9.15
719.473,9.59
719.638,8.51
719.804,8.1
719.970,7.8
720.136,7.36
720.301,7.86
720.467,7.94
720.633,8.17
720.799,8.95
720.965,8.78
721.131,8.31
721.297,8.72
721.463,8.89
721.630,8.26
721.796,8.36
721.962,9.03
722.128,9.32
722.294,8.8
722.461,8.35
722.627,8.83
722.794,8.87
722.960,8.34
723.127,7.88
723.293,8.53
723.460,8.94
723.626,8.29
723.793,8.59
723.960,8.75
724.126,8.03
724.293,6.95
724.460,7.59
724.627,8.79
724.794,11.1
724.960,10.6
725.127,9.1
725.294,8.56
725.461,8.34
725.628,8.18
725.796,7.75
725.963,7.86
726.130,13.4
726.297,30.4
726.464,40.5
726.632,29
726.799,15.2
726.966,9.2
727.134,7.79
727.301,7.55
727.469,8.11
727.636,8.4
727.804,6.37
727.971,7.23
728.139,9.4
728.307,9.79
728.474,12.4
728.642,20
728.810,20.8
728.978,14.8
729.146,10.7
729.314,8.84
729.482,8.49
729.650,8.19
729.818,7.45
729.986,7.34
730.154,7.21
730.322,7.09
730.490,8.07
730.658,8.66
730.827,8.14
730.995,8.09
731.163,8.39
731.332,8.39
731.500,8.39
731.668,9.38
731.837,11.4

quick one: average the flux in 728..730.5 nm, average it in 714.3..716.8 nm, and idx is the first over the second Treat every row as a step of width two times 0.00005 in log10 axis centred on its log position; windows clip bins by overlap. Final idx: 1.1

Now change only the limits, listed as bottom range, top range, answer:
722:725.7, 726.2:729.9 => 1.57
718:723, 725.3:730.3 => 1.48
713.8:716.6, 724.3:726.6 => 1.45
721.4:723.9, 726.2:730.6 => 1.47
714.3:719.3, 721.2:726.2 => 0.98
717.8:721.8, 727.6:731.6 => 1.18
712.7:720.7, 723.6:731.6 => 1.26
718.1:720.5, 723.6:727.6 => 1.53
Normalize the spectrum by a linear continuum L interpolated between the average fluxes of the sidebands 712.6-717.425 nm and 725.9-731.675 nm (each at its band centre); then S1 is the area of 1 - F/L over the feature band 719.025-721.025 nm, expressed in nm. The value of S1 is 0.336 nm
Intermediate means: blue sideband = 8.93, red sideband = 11.8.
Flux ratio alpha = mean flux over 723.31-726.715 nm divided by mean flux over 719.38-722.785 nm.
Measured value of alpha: 1.46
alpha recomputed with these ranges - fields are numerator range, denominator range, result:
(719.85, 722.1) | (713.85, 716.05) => 0.91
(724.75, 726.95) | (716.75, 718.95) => 1.77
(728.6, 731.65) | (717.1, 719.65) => 1.16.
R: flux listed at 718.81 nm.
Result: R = 7.09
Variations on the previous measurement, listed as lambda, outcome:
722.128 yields 9.32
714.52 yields 8.27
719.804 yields 8.1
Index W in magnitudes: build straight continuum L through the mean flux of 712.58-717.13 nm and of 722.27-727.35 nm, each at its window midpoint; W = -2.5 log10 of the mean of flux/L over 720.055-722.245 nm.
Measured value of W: 0.23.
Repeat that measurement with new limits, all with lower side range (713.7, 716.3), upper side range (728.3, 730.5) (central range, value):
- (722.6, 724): 0.19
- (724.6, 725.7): 0.12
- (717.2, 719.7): 0.14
